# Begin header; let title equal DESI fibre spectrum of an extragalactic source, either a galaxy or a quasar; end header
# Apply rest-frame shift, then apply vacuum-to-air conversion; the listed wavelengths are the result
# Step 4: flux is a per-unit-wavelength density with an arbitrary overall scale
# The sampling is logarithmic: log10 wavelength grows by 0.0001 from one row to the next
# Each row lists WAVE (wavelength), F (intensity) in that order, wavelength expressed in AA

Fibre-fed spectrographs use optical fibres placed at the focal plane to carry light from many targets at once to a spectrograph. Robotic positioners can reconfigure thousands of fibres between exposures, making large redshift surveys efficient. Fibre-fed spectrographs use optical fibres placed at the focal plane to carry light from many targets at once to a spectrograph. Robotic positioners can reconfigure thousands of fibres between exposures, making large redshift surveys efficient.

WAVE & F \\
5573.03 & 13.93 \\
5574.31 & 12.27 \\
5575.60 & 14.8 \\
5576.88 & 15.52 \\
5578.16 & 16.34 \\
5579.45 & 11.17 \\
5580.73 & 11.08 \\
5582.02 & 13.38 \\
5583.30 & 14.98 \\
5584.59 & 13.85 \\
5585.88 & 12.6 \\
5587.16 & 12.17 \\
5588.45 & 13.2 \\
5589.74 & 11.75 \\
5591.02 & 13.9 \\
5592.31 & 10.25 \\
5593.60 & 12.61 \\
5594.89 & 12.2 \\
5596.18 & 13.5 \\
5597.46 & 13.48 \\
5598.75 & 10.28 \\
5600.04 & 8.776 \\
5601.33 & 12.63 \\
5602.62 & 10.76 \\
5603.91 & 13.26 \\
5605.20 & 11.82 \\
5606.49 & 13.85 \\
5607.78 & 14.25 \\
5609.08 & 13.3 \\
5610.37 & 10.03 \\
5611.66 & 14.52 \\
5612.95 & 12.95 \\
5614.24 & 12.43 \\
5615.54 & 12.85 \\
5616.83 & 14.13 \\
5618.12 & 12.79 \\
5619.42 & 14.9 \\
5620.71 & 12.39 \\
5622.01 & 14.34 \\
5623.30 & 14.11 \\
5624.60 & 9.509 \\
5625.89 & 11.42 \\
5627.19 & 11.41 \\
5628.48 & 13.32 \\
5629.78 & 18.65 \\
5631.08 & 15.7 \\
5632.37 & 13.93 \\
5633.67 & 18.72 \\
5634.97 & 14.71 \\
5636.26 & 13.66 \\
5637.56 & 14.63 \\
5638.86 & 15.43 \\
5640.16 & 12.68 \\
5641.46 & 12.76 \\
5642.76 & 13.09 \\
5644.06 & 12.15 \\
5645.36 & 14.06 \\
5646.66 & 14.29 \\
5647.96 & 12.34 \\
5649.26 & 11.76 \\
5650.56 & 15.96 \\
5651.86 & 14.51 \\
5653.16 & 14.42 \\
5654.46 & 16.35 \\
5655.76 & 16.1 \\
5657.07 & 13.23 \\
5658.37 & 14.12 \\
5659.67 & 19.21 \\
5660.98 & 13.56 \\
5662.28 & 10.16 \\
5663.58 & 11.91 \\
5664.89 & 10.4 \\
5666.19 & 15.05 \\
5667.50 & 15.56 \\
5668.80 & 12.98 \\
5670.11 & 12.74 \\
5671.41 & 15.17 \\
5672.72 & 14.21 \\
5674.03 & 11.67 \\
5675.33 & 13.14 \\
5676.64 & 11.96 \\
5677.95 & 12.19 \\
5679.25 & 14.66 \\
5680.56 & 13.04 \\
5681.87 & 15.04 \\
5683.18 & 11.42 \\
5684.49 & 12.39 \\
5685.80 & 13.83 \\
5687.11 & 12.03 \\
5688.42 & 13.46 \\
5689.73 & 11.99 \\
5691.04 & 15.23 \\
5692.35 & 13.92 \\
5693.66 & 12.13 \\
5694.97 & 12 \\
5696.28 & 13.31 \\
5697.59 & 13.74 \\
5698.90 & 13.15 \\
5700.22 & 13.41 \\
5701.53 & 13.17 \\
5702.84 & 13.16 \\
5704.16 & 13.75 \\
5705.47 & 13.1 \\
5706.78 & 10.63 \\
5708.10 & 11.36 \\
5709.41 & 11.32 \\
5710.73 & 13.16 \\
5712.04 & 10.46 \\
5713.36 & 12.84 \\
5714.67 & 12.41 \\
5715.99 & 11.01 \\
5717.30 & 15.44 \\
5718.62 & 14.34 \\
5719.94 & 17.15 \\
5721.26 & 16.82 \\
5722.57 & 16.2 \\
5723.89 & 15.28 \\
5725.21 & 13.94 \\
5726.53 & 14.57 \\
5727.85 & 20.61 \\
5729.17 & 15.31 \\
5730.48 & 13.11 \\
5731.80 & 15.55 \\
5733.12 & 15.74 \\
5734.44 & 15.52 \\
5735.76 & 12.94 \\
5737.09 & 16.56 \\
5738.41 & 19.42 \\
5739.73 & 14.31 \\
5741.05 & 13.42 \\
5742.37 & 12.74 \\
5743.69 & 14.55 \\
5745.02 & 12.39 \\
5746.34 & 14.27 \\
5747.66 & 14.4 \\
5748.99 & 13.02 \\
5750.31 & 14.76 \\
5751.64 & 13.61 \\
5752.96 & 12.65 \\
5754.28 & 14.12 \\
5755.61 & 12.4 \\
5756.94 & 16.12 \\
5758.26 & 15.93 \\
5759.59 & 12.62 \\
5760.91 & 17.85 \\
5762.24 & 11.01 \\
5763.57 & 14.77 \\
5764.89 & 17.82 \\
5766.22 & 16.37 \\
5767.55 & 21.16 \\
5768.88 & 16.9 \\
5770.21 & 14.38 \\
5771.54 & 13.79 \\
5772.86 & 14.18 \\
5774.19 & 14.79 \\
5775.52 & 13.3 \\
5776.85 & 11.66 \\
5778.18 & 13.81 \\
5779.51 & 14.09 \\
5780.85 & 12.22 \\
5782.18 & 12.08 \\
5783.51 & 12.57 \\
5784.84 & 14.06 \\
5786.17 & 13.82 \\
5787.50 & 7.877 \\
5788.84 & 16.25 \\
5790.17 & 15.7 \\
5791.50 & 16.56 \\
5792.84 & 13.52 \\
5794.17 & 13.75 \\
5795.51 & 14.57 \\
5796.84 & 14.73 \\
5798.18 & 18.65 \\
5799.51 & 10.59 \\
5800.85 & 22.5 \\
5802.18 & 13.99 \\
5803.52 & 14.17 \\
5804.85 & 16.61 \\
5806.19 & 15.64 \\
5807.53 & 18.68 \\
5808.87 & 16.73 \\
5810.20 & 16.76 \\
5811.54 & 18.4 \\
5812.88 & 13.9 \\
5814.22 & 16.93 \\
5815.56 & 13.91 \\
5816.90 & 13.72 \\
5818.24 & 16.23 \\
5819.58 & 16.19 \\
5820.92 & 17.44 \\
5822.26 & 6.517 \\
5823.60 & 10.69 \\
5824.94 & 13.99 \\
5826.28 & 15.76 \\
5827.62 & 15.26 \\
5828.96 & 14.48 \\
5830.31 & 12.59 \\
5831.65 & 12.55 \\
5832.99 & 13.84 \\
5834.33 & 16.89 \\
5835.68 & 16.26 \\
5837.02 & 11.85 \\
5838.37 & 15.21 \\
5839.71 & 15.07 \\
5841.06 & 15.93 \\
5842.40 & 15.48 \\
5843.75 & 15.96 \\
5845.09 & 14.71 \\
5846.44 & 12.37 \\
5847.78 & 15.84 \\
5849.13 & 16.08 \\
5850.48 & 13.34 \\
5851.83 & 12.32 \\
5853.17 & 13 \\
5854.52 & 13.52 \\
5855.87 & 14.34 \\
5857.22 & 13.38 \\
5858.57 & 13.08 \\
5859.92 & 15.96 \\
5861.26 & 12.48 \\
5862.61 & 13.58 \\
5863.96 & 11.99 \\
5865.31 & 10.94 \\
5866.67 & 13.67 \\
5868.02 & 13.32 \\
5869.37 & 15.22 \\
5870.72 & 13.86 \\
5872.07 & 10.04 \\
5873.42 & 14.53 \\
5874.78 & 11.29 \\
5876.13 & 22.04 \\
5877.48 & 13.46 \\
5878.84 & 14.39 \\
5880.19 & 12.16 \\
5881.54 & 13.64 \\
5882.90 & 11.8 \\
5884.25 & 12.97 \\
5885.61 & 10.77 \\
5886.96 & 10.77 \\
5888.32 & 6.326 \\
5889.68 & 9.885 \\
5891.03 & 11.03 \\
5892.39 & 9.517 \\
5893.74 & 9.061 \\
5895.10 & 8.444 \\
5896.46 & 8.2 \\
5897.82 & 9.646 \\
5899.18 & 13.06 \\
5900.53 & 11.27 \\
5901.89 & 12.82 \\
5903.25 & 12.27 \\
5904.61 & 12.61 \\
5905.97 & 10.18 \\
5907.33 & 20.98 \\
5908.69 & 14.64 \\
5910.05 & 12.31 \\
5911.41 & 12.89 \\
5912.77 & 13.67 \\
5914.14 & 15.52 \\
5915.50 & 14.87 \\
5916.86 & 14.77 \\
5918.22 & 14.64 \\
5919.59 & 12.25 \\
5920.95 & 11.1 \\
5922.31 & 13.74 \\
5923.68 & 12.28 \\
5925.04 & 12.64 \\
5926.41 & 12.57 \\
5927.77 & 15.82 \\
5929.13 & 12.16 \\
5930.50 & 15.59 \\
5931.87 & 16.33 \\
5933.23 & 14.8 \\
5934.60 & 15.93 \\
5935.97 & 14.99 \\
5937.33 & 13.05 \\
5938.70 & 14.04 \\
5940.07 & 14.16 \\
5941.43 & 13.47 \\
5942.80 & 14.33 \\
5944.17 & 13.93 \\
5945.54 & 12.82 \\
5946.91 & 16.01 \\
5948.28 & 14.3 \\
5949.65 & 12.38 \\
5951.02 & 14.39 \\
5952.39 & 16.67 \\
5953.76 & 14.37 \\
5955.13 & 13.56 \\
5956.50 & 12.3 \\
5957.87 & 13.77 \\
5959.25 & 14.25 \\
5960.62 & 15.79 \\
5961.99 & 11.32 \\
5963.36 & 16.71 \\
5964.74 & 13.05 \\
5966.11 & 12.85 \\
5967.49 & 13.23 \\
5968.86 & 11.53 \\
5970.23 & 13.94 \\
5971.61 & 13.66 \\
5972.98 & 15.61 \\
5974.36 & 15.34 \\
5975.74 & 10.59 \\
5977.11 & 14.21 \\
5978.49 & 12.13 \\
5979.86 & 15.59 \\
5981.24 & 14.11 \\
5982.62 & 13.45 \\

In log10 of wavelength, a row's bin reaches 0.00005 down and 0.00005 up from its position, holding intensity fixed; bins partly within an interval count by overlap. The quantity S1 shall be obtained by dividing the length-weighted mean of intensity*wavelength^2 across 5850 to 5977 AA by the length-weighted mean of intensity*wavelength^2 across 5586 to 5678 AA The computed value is 1.1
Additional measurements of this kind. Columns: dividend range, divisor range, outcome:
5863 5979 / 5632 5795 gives 1.02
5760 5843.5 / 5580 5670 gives 1.18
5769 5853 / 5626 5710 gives 1.13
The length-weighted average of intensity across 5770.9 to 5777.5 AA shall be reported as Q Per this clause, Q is 13.6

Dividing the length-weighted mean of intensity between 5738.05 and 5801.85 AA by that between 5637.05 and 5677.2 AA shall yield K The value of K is 1.1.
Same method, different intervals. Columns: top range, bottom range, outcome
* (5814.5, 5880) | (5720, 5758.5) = 0.95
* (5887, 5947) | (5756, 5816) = 0.86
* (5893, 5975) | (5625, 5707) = 0.99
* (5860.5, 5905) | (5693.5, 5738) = 0.86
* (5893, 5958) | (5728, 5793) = 0.93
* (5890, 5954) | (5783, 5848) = 0.90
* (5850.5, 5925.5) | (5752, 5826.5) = 0.86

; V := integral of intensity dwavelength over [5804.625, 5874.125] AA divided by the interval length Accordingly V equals 14.3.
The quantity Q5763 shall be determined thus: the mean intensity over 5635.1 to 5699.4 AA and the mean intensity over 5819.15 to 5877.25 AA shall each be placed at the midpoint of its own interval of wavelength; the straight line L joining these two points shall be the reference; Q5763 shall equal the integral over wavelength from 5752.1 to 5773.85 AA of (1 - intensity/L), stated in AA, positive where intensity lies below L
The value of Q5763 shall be -2.1 AA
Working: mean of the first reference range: 13.5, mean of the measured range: 15.1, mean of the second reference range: 14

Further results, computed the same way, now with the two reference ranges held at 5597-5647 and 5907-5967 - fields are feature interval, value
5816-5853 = -1.26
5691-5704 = 0.21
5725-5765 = -3.19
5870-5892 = 2.43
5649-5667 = -1.01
